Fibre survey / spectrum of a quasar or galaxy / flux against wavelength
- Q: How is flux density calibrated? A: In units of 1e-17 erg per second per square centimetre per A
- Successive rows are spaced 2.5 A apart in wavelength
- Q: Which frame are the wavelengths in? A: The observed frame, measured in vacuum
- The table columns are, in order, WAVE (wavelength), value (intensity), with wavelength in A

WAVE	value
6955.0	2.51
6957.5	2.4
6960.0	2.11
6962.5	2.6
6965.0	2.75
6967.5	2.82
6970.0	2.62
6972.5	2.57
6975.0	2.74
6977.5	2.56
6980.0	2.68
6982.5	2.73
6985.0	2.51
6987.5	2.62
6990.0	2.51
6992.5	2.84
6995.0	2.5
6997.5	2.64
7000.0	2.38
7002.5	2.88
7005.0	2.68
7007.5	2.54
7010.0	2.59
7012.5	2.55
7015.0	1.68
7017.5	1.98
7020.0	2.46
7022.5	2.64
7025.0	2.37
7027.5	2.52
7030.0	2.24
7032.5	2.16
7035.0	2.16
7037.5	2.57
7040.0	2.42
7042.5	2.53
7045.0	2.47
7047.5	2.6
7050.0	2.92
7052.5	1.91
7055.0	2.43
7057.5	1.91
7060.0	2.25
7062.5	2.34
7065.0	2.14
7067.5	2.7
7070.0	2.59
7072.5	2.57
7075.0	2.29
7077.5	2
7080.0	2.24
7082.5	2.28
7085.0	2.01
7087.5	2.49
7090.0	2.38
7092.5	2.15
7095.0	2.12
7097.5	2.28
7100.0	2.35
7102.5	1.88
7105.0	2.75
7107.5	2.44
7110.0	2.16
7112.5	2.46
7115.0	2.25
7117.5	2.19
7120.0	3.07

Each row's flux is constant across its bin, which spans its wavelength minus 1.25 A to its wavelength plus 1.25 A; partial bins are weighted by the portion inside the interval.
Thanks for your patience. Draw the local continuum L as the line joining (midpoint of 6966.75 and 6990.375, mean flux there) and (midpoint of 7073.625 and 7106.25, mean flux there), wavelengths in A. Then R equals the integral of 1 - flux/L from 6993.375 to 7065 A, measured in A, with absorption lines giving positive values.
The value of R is 1.7 A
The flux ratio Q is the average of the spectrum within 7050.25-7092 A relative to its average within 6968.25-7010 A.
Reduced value 0.87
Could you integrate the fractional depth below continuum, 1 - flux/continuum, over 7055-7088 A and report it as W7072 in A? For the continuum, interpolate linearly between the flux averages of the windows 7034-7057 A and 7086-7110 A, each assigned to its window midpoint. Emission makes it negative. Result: 1.0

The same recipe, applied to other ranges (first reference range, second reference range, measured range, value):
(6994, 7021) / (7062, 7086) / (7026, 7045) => 0.1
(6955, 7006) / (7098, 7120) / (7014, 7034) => 2.0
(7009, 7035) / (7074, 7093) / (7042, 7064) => -0.9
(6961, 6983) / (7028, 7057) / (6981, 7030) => 0.7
